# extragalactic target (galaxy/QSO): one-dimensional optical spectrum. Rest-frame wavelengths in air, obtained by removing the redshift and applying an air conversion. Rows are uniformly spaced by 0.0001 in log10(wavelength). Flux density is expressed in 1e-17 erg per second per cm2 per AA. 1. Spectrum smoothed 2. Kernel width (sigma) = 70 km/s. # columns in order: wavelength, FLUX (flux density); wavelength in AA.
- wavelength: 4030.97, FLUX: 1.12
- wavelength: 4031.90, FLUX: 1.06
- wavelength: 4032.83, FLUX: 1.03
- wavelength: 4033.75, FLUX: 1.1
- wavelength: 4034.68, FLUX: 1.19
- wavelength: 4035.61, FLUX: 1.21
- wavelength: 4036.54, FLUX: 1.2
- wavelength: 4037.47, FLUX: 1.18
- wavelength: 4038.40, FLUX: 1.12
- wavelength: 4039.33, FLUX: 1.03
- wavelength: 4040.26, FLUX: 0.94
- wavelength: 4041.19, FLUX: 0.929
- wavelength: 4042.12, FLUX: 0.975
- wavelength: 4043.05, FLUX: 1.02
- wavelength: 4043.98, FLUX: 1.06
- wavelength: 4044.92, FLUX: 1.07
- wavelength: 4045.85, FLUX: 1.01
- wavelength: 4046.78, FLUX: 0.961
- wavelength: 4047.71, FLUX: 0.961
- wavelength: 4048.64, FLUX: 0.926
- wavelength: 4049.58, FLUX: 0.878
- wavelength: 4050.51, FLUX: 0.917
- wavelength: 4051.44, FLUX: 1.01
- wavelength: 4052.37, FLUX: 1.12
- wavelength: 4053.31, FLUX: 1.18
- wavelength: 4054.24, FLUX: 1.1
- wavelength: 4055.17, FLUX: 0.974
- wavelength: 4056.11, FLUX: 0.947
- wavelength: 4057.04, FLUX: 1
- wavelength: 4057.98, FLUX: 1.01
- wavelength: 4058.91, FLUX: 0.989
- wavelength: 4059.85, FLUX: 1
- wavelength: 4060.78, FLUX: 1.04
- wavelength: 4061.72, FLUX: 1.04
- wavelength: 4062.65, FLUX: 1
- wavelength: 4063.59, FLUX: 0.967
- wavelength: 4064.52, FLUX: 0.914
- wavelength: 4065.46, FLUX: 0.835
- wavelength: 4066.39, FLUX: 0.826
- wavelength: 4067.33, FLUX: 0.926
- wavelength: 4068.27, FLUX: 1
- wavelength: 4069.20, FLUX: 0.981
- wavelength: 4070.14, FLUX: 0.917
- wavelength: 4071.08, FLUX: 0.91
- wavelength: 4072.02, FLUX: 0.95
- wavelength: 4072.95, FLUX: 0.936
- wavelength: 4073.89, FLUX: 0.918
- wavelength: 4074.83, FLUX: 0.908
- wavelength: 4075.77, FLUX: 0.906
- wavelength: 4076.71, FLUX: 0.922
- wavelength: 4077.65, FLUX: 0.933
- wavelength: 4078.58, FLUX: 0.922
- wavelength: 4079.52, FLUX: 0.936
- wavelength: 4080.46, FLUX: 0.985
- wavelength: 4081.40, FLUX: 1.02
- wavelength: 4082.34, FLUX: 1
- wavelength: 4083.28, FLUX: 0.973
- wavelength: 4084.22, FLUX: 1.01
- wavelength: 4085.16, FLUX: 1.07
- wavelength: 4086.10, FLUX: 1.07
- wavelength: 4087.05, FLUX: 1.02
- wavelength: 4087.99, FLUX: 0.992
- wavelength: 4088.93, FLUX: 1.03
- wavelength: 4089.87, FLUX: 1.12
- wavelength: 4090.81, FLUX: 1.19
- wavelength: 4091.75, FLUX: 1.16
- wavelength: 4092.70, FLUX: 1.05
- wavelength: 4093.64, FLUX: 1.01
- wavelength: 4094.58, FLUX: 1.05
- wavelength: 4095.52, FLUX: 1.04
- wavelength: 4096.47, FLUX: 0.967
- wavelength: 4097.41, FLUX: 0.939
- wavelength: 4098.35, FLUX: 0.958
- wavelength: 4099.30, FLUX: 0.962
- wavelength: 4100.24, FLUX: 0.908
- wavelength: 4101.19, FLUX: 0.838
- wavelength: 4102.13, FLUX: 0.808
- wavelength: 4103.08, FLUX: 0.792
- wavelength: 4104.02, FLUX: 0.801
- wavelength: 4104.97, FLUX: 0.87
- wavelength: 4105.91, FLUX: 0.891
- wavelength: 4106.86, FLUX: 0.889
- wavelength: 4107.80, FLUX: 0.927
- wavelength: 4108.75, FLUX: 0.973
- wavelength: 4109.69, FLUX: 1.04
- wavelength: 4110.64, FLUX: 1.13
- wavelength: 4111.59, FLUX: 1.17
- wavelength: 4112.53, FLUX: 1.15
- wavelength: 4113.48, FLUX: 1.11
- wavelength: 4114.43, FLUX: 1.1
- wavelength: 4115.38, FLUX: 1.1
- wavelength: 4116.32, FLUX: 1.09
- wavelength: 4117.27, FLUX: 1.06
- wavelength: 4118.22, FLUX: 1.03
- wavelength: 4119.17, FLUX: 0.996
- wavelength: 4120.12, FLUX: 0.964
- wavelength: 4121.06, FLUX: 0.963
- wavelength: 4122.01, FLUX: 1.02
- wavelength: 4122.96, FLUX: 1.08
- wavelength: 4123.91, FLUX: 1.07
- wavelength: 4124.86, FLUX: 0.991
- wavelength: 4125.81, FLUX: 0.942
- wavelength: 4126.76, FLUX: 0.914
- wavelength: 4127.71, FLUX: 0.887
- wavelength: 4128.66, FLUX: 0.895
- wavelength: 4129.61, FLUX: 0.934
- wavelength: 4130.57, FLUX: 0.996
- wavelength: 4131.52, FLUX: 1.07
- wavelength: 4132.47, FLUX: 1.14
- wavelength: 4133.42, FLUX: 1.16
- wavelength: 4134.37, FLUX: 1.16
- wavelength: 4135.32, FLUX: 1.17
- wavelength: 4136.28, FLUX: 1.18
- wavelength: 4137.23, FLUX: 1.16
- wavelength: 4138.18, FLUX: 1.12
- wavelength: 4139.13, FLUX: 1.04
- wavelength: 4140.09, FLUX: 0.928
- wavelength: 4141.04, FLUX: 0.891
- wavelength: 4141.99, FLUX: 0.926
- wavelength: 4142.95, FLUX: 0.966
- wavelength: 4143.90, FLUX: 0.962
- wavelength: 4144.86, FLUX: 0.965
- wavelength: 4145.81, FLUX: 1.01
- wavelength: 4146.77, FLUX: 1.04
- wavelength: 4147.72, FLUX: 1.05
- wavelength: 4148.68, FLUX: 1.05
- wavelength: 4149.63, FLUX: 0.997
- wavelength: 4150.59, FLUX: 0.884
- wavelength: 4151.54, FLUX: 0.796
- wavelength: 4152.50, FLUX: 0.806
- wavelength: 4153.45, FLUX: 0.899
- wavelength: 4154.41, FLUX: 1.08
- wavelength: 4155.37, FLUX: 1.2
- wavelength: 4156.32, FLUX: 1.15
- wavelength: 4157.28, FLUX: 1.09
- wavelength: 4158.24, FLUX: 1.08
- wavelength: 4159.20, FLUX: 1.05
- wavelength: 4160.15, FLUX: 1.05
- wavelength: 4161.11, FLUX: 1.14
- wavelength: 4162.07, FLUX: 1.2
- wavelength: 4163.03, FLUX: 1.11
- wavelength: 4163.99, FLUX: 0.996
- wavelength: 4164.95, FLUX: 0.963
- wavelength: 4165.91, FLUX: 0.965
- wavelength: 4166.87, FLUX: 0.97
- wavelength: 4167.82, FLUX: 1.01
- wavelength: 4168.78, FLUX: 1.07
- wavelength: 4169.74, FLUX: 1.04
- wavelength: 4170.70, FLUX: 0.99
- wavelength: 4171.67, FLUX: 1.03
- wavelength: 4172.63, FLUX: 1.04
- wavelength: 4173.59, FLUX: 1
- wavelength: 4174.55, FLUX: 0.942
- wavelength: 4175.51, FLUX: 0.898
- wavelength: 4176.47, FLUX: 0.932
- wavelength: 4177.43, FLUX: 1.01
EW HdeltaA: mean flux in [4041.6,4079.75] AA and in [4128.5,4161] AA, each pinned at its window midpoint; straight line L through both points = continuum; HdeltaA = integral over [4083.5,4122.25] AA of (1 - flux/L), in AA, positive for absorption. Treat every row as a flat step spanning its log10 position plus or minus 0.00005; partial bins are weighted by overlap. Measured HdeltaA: -0.2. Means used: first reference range 0.971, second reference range 1.03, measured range 1.01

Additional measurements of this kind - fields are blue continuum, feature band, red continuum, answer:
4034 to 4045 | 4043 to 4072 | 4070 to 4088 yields 1.2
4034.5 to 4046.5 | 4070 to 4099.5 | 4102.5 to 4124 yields 1.0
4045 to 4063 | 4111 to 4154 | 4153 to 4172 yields 0.9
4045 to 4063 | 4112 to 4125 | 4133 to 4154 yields -0.6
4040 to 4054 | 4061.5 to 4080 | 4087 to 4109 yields 1.0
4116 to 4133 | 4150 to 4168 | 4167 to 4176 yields -0.4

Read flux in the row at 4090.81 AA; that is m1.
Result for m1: 1.19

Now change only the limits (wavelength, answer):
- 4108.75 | 0.973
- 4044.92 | 1.07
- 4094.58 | 1.05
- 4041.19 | 0.929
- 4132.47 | 1.14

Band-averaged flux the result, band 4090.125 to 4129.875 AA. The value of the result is 0.993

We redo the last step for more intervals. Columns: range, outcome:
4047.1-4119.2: 0.987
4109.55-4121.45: 1.07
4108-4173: 1.03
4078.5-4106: 0.981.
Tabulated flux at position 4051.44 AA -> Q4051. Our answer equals 1.01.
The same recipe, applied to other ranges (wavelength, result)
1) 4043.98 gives 1.06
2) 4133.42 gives 1.16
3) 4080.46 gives 0.985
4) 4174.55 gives 0.942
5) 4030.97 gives 1.12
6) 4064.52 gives 0.914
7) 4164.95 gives 0.963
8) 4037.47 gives 1.18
